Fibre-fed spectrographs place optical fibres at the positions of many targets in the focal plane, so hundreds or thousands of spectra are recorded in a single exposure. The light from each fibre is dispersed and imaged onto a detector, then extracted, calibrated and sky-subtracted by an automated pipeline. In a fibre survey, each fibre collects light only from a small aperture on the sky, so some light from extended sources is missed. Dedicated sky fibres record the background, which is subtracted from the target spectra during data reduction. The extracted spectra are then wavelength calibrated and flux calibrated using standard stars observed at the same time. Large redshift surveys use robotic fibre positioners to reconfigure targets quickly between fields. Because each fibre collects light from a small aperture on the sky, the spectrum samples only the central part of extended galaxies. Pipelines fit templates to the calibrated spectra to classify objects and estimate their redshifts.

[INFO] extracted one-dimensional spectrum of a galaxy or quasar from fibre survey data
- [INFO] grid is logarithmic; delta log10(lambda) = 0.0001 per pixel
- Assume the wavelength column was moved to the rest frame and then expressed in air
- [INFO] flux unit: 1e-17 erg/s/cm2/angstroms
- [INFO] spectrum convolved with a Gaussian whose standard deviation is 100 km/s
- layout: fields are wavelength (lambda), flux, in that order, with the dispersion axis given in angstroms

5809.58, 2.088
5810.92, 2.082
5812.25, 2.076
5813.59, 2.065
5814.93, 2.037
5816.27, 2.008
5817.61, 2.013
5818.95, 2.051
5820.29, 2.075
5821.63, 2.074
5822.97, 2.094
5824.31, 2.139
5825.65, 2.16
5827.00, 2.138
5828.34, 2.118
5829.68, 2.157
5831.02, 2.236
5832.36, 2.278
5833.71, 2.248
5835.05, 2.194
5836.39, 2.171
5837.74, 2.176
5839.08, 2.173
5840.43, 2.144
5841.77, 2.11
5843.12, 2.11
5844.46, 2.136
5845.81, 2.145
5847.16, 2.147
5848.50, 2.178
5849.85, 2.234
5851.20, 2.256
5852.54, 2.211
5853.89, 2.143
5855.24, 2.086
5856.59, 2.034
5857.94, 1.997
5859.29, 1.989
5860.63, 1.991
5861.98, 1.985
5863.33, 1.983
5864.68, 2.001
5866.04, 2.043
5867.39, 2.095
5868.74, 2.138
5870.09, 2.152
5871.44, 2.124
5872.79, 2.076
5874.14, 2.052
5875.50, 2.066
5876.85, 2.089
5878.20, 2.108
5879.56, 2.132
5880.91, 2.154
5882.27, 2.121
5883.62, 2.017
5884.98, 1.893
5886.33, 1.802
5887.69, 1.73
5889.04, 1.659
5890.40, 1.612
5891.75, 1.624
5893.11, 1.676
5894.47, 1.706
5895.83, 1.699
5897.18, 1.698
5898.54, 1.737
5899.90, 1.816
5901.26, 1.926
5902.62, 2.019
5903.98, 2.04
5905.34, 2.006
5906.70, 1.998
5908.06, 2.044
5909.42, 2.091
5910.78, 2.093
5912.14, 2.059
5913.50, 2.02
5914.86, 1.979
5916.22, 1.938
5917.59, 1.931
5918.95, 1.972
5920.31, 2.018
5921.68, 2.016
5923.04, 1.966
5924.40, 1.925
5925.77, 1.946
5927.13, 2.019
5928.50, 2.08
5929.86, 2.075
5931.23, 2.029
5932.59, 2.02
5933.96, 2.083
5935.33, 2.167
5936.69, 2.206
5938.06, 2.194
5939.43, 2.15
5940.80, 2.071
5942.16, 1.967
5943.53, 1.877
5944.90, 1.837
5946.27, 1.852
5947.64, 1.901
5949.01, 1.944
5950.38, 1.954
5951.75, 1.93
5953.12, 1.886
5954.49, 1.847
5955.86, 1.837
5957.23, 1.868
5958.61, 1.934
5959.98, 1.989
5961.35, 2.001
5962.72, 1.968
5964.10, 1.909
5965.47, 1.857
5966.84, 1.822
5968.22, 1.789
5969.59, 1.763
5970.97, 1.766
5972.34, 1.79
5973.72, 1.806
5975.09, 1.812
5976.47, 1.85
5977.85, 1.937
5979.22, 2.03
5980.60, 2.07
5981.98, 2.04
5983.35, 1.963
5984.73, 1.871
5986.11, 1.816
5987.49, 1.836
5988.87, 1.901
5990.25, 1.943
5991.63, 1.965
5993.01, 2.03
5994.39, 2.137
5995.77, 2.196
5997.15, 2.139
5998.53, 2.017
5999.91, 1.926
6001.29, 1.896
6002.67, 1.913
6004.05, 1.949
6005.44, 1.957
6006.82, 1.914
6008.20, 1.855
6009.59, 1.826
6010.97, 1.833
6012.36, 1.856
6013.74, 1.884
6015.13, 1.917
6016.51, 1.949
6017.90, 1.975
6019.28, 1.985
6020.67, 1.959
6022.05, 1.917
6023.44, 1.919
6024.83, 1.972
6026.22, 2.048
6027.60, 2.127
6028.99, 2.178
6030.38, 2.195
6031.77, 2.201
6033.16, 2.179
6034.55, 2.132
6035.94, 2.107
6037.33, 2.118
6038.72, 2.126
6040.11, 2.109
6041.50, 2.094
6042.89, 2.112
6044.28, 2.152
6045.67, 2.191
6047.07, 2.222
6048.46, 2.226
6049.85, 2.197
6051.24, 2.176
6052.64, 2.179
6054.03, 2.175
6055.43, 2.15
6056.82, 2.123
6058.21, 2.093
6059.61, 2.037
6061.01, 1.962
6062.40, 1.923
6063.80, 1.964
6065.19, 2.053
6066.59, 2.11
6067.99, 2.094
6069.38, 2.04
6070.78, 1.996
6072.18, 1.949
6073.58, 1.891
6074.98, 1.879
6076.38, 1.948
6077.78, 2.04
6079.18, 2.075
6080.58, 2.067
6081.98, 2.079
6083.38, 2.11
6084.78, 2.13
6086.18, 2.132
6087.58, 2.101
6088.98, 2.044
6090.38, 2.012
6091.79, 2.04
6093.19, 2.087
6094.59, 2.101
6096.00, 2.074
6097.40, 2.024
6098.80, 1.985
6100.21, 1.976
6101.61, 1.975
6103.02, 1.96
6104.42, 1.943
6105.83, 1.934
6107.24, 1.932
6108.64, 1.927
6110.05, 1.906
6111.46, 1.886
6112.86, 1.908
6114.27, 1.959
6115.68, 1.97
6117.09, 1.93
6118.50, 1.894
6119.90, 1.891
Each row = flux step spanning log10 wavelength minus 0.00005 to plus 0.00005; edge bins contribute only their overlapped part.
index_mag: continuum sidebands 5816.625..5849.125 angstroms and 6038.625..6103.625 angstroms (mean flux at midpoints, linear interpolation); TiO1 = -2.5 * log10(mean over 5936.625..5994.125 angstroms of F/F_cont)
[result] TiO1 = 0.10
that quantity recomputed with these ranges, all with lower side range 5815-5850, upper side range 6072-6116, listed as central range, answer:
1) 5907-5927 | 0.05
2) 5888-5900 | 0.24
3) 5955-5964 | 0.08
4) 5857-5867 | 0.06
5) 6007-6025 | 0.07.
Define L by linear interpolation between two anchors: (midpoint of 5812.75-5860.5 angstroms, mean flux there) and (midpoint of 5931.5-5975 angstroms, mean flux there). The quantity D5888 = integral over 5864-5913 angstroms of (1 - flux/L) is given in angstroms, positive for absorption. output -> 2.1 angstroms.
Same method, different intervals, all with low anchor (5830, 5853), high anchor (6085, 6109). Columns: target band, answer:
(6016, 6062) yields -0.96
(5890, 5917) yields 3.17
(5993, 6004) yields 0.29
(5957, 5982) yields 2.50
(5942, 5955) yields 1.34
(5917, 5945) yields 1.27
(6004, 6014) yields 0.94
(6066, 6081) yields 0.20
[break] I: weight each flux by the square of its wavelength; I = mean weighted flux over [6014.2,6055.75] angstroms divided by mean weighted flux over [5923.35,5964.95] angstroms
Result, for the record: 1.1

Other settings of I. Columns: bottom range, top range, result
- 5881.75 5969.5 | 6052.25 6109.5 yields 1.11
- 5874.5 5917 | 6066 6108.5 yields 1.12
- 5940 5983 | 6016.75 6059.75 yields 1.14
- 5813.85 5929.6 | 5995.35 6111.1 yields 1.07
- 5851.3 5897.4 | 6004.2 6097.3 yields 1.10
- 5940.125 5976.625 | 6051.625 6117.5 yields 1.12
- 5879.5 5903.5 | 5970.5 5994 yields 1.08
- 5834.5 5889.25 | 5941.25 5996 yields 0.95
